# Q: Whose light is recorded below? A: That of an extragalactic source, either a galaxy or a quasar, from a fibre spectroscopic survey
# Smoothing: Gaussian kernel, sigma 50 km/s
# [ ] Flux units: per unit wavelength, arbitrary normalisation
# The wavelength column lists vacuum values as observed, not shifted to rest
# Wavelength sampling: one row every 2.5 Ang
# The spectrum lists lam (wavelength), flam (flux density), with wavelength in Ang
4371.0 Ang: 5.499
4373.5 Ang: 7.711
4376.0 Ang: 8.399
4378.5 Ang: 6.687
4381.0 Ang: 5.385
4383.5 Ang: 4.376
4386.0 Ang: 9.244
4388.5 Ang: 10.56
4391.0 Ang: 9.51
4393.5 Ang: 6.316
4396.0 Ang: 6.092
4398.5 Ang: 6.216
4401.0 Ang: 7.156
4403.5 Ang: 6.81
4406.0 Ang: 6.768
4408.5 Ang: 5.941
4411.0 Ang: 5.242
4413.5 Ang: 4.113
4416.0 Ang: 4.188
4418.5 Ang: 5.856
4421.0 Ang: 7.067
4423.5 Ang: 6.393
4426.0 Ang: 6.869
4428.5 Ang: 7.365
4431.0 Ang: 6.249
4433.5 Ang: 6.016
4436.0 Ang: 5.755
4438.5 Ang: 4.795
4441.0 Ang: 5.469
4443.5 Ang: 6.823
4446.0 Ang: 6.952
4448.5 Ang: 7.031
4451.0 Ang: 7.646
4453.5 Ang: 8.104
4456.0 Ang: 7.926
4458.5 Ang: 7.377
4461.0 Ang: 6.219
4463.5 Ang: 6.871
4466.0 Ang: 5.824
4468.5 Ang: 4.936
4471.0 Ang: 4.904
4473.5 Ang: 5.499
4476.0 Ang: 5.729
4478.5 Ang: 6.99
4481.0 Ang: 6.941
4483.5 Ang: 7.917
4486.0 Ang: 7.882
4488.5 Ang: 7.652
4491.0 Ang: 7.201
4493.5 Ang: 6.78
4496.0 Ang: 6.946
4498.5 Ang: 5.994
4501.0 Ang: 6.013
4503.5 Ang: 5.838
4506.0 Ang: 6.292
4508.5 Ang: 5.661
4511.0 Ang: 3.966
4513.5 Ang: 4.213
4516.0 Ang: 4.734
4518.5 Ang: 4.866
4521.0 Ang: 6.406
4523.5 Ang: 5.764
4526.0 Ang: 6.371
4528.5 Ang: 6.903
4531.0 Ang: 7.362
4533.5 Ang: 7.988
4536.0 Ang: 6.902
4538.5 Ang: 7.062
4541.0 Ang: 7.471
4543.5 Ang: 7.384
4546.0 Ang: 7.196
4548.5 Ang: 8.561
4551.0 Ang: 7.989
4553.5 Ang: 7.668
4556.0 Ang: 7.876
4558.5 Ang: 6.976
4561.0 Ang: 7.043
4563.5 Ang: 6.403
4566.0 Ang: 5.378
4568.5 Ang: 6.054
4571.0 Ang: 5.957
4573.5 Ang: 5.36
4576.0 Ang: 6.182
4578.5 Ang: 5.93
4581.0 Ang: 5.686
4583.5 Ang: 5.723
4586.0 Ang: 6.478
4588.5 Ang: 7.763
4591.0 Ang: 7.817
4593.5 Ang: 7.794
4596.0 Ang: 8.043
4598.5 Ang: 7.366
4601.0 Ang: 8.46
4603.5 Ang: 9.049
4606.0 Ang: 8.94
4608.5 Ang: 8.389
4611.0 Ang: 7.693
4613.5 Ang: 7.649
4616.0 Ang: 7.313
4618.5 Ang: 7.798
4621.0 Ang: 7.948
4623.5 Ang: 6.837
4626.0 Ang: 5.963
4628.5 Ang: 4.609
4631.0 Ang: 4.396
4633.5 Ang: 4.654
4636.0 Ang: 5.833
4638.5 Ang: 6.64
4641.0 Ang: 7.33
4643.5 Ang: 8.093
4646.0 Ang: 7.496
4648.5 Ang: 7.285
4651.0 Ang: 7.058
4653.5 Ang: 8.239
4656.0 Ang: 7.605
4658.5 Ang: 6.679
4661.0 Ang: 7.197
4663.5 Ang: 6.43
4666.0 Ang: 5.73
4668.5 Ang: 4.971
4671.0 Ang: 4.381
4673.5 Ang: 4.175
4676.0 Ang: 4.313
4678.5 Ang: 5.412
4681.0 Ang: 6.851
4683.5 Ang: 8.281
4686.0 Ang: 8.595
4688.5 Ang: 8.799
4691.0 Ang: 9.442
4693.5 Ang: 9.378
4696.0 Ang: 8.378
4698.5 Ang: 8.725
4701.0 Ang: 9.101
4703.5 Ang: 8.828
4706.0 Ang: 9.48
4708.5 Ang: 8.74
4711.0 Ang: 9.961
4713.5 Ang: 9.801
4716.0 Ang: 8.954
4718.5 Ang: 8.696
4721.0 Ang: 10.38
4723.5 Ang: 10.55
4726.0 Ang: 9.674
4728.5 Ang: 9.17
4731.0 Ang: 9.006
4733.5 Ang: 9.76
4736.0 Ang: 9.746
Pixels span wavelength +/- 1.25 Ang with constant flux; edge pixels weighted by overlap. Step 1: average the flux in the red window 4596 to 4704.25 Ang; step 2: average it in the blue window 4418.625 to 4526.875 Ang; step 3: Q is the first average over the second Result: 1.13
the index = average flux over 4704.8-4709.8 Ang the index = 9.11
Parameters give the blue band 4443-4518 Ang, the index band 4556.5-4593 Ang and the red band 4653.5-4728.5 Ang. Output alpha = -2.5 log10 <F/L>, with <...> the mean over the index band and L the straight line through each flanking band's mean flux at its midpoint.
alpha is 0.112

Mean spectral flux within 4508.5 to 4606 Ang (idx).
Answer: 6.75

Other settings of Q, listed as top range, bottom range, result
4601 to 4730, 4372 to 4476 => 1.16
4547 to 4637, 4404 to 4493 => 1.08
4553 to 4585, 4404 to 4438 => 1.05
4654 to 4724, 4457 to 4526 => 1.28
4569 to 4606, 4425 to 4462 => 1.05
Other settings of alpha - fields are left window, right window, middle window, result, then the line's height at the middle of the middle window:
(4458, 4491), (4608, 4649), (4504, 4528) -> 0.21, 6.59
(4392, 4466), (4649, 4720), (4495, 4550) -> 0.08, 6.86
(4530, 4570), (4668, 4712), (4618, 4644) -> 0.19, 7.48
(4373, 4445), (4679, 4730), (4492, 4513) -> 0.23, 7.32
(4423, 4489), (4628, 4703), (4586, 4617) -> -0.17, 6.81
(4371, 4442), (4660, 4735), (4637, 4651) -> 0.07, 7.82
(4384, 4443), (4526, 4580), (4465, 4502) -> 0.04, 6.71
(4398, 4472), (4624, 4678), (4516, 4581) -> -0.08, 6.22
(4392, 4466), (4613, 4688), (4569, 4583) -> 0.12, 6.49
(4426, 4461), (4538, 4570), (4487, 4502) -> 0.02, 6.92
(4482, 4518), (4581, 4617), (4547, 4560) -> -0.12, 7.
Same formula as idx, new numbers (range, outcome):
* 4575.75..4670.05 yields 6.98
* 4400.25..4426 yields 5.97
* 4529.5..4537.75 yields 7.38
